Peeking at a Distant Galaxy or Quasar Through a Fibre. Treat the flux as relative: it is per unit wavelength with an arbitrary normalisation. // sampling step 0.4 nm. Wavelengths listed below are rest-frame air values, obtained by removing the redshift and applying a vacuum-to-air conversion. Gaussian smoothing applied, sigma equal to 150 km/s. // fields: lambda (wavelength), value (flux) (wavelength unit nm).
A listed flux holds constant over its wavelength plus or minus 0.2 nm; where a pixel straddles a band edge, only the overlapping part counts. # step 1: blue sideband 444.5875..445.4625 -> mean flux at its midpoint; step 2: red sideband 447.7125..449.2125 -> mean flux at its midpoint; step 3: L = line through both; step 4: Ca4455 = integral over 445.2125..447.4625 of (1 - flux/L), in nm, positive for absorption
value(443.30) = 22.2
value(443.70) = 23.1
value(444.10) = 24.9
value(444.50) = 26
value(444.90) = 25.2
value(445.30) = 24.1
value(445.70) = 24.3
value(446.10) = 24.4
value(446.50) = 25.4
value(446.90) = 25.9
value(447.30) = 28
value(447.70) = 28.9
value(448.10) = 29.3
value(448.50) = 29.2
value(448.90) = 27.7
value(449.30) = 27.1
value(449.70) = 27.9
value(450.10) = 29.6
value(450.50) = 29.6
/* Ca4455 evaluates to 0.08 nm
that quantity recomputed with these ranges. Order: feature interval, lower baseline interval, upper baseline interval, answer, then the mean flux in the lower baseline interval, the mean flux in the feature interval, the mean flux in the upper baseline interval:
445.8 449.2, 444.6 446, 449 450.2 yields -0.11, 24.6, 27.3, 28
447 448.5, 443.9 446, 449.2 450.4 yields -0.09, 24.9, 28.6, 28.4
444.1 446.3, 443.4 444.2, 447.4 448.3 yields 0.05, 23.7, 24.8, 29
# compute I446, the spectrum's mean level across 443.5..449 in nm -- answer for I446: 26.1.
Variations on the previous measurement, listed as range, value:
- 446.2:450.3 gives 27.8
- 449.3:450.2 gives 28.3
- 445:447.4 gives 25.2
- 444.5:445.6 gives 24.9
